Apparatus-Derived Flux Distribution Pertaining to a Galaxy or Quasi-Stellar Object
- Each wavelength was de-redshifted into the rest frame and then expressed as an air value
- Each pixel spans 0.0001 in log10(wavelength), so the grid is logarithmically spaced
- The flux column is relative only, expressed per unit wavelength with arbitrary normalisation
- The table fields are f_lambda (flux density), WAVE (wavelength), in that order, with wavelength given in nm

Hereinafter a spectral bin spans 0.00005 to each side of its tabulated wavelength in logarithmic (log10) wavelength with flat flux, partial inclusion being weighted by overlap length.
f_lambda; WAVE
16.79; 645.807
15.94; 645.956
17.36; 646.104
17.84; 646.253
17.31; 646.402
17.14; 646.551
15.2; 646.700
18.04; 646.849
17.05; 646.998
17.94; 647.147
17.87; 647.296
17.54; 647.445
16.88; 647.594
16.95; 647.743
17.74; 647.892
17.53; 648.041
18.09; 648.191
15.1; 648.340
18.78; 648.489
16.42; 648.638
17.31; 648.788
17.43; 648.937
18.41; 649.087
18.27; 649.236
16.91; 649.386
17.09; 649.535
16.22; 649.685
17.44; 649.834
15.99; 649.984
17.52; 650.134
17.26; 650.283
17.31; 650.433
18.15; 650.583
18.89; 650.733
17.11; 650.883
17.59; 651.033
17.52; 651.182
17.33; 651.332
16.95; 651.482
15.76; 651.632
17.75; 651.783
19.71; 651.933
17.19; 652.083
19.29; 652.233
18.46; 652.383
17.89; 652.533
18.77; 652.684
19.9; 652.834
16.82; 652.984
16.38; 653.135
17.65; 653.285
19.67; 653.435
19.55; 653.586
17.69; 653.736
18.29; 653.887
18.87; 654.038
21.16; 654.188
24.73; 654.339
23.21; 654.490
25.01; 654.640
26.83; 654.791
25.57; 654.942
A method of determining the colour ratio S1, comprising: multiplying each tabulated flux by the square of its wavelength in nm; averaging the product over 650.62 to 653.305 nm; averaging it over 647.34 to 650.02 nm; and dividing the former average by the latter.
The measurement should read 1.0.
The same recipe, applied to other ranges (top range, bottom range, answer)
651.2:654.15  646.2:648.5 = 1.07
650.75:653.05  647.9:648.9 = 1.05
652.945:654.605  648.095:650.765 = 1.15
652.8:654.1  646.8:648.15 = 1.06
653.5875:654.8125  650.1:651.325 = 1.24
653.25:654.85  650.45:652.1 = 1.21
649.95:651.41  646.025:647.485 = 1.02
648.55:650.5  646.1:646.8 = 1.02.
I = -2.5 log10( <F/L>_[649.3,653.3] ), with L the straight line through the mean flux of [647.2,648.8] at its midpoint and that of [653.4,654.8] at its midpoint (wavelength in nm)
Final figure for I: 0.109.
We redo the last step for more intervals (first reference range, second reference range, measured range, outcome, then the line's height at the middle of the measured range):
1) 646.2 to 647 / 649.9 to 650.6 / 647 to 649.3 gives -0.02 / 17.1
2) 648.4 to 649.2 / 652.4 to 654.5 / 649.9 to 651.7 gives 0.06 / 18.3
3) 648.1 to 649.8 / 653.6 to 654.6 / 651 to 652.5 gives 0.08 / 19.2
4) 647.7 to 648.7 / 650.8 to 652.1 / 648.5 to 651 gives 0.00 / 17.4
